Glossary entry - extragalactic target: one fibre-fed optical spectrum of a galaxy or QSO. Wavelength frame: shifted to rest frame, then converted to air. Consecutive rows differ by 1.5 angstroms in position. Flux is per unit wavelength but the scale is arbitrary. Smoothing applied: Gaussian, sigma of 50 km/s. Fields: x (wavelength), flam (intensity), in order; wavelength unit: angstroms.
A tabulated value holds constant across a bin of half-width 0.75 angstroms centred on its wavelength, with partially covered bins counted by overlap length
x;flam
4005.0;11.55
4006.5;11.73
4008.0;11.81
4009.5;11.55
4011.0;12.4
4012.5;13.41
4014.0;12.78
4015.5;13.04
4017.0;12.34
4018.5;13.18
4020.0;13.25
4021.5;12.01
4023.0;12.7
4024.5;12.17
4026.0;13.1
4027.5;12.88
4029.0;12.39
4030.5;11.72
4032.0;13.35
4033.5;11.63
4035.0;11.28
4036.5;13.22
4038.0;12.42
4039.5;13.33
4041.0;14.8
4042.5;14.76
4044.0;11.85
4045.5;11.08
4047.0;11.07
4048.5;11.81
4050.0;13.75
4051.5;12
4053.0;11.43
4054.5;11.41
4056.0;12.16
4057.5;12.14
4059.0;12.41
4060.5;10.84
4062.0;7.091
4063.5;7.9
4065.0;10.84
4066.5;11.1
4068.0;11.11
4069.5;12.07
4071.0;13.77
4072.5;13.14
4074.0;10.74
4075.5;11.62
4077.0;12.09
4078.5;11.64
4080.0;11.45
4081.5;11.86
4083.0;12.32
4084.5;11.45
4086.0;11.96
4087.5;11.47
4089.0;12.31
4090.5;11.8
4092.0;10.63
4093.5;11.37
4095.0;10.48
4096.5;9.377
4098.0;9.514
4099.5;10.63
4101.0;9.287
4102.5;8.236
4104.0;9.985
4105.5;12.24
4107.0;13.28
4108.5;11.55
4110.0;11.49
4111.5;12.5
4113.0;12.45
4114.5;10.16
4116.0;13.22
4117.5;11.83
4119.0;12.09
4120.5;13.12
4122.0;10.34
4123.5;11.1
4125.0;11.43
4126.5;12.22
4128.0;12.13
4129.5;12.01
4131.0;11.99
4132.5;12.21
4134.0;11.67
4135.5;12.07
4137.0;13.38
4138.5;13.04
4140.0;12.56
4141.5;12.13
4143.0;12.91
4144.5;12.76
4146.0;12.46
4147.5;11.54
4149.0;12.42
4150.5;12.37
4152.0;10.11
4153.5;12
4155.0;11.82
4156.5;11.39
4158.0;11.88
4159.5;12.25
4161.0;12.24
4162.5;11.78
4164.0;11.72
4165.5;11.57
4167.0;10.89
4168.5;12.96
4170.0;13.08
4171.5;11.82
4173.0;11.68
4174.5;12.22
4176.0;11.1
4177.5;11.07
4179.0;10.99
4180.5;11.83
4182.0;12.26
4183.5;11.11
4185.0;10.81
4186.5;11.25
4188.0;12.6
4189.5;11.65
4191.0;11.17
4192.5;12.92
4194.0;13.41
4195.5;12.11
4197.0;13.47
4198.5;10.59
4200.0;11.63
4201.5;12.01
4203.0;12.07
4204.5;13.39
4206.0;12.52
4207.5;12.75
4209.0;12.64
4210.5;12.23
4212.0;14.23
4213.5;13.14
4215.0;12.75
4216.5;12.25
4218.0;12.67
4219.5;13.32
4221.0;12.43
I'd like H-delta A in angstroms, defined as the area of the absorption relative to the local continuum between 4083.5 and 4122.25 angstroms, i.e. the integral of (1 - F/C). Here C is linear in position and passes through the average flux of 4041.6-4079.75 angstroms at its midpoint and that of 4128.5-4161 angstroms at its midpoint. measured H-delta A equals 1.9 angstroms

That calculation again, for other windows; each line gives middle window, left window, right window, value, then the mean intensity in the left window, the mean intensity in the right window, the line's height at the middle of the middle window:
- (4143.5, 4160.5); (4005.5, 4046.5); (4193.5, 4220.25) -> 0.9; 12.6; 12.6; 12.6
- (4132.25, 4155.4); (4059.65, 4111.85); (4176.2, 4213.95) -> -1.1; 11.1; 12.1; 11.7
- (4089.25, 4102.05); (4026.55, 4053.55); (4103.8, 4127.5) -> 1.7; 12.5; 11.9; 12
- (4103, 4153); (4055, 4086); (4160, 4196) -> -1.6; 11.4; 11.8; 11.6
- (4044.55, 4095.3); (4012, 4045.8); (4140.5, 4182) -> 4.0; 12.7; 11.9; 12.5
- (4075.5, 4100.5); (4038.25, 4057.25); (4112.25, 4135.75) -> 1.8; 12.4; 11.9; 12.1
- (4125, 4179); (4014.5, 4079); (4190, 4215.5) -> 1.5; 12.1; 12.5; 12.4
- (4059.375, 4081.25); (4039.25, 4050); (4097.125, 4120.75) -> 1.8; 12.7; 11.3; 12.2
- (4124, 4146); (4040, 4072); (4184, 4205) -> -0.8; 11.7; 12.1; 11.9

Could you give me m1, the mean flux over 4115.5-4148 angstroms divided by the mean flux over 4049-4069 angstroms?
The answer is 1.10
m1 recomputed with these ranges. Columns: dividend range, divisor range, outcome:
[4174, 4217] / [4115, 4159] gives 1.01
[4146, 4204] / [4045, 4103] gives 1.06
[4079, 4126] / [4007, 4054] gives 0.90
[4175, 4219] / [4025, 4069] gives 1.02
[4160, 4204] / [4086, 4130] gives 1.05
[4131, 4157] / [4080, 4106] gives 1.12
